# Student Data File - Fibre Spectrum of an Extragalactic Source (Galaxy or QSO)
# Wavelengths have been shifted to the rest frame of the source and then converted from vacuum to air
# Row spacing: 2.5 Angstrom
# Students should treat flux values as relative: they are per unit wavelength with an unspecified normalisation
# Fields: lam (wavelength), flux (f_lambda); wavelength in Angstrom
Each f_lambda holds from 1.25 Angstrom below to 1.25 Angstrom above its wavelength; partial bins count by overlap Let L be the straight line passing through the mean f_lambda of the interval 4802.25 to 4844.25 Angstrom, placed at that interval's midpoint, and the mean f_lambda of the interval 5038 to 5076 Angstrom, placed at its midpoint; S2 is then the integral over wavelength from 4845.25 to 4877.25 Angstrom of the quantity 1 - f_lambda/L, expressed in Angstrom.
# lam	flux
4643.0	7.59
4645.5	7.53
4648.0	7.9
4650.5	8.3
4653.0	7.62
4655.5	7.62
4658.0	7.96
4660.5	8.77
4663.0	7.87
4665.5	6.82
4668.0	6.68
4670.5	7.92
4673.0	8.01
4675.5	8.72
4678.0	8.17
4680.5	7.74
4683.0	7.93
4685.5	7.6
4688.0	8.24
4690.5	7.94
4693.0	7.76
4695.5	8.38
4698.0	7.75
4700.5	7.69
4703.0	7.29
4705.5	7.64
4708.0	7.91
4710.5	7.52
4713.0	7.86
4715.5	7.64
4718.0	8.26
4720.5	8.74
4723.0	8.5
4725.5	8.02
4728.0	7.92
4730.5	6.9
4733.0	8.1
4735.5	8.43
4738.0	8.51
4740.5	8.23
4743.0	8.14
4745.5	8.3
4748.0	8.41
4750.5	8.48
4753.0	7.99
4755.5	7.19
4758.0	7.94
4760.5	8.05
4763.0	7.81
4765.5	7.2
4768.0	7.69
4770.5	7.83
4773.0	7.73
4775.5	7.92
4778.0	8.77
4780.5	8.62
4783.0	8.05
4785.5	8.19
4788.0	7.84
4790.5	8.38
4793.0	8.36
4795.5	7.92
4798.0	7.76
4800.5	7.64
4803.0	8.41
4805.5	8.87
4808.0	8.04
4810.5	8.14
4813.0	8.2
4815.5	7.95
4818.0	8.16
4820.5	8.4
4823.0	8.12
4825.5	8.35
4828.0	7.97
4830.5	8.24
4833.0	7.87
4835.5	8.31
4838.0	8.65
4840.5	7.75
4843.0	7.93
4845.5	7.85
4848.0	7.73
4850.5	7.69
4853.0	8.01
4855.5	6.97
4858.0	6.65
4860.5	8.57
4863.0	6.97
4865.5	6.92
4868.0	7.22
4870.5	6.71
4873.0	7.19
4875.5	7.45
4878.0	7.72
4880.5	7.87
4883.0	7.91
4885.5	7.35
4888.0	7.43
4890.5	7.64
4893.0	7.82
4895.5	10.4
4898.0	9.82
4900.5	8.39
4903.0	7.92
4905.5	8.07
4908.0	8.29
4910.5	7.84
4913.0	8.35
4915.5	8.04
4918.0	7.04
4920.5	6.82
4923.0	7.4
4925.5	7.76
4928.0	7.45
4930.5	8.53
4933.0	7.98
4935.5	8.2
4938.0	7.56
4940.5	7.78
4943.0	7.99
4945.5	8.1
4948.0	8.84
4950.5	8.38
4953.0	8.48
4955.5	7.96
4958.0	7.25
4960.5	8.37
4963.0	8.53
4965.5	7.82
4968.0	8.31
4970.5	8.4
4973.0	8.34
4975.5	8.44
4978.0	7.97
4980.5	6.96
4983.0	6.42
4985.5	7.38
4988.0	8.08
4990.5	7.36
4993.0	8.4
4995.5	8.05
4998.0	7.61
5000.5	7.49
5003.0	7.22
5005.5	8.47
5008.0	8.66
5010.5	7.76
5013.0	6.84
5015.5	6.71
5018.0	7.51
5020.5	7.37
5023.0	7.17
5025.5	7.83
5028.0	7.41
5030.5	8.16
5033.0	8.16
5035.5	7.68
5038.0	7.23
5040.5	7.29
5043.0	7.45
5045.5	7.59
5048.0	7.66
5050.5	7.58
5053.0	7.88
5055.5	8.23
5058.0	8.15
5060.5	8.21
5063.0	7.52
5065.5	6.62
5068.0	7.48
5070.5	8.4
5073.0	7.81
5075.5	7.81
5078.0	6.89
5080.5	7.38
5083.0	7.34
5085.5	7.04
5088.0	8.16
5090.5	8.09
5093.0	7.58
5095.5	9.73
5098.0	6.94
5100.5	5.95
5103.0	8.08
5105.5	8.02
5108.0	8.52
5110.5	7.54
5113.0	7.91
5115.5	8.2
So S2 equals 2.9 Angstrom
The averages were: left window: 8.2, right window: 7.69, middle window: 7.37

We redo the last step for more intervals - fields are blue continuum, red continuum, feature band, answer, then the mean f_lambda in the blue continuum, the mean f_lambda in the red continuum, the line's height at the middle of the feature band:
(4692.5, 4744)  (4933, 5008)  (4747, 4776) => 0.4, 7.96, 7.95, 7.96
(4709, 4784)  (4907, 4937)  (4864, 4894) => 1.6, 8.02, 7.8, 7.86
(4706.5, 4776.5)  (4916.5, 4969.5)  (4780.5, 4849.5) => -1.4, 7.97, 7.93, 7.96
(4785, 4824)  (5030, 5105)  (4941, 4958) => -0.7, 8.15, 7.67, 7.88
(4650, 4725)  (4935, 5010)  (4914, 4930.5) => 0.9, 7.89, 7.96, 7.94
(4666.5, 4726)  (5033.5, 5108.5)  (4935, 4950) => -0.6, 7.91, 7.67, 7.75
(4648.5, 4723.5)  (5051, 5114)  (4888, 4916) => -2.1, 7.89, 7.73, 7.8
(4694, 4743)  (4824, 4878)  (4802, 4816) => -0.9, 7.97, 7.67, 7.76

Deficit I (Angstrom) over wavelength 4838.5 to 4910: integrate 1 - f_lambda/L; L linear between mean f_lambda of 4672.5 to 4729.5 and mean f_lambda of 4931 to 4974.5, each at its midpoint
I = 2.5 Angstrom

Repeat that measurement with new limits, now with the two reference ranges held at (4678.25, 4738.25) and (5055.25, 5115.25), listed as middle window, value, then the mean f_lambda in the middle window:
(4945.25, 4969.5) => -1.30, 8.21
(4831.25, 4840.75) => -0.41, 8.19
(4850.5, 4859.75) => 0.59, 7.35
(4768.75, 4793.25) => -0.83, 8.15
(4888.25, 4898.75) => -1.22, 8.74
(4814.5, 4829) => -0.56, 8.17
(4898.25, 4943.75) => -0.51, 7.9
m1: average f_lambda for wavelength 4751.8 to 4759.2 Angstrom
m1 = 7.7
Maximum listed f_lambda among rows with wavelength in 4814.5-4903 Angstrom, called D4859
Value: 10.4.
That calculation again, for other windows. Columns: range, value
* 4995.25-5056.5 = 8.66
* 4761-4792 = 8.77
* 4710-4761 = 8.74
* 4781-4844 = 8.87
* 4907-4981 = 8.84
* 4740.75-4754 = 8.48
